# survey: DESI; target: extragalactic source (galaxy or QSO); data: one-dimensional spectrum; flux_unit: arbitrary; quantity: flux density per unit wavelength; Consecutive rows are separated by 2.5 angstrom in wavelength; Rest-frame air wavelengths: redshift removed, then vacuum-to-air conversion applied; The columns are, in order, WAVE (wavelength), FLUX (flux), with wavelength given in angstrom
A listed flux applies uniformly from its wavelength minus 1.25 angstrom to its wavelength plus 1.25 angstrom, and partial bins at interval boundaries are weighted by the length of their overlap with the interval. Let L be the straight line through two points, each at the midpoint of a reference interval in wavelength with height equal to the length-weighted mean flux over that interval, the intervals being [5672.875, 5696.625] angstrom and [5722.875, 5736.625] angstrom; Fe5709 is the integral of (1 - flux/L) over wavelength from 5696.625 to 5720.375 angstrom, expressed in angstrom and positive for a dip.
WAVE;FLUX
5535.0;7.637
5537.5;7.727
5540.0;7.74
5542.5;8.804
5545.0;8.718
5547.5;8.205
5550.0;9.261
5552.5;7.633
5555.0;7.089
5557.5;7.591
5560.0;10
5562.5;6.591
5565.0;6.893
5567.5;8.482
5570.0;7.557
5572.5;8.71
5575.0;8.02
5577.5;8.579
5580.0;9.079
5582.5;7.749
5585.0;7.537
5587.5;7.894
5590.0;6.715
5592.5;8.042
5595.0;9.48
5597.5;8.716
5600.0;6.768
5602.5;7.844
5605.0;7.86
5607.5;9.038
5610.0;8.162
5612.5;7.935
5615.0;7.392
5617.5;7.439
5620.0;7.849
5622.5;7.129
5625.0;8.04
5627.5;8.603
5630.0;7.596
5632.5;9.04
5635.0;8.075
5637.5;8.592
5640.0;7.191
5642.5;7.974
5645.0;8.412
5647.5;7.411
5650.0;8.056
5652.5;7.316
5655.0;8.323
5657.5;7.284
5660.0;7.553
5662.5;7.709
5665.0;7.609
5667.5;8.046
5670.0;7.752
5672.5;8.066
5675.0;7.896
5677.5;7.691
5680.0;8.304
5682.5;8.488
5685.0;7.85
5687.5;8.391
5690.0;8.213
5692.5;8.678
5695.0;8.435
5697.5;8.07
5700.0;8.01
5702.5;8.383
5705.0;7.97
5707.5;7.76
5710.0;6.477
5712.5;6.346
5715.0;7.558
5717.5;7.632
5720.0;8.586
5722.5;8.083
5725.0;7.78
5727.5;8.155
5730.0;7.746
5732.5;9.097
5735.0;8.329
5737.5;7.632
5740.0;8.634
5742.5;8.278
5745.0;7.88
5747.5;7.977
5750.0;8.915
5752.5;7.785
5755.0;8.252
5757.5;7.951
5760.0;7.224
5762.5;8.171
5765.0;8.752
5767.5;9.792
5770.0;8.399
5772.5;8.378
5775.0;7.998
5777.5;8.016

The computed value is 1.6 angstrom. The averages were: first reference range 8.21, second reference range 8.2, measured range 7.64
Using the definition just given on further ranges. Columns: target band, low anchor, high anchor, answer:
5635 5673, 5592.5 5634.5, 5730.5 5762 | 1.2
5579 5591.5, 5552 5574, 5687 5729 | 0.1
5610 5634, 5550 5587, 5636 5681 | 0.0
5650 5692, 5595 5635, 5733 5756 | 0.9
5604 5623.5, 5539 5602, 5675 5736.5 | 0.5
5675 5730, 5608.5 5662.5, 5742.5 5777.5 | 1.0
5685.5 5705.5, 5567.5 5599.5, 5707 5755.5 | -0.7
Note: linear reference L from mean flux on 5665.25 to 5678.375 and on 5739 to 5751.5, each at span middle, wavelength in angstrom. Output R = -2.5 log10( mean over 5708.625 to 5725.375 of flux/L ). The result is 0.09 mag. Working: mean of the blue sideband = 7.87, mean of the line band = 7.48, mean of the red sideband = 8.32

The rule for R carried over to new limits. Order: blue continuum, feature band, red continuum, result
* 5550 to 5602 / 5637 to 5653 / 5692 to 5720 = 0.00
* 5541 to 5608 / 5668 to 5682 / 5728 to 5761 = 0.02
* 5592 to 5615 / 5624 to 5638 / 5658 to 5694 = -0.03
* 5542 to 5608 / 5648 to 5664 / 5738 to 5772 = 0.07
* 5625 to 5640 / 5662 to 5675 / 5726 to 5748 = 0.05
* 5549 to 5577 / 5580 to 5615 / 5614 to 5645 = -0.01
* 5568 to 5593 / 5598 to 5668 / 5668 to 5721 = 0.01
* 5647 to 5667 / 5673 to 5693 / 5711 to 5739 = -0.05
